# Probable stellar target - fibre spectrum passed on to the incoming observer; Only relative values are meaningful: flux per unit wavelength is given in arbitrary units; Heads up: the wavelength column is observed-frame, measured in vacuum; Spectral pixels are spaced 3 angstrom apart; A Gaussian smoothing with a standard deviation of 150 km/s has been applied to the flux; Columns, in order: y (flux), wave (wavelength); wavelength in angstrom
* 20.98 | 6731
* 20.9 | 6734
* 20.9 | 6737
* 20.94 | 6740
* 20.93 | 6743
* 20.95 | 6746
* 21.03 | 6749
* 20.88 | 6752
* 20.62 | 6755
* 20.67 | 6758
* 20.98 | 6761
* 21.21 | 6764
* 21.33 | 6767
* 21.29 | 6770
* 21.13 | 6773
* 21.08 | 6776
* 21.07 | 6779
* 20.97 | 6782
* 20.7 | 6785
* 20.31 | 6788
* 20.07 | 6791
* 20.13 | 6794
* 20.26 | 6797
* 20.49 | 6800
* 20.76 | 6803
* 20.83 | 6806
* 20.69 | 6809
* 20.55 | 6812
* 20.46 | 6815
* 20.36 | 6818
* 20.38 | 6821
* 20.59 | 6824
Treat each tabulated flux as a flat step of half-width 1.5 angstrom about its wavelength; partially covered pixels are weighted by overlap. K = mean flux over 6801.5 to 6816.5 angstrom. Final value 20.7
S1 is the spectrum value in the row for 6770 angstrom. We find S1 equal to 21.29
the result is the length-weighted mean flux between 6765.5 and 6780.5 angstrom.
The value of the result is 21.2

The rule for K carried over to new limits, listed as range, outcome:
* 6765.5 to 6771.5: 21.3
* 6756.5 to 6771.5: 21.1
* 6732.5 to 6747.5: 20.9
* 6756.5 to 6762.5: 20.8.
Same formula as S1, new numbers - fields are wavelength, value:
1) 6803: 20.76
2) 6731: 20.98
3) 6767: 21.33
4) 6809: 20.69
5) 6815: 20.46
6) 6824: 20.59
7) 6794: 20.13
